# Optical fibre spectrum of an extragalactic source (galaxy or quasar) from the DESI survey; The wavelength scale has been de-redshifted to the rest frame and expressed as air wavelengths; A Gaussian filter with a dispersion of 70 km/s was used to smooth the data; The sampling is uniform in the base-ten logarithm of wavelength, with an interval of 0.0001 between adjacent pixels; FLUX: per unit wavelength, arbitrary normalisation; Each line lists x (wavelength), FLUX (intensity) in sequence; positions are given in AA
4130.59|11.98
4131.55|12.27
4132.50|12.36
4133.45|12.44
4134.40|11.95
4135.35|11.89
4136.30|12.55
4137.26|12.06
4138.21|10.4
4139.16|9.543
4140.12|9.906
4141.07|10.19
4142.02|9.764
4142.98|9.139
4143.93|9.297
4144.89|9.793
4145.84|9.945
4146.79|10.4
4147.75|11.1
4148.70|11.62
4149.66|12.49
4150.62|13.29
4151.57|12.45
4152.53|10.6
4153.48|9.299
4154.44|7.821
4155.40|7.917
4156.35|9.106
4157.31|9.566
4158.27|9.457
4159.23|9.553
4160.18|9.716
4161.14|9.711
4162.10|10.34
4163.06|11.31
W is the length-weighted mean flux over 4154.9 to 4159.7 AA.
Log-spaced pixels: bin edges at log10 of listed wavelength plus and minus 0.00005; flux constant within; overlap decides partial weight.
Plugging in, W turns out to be 9.11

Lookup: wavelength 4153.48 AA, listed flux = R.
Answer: 9.299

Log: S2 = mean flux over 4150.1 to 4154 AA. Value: 11.4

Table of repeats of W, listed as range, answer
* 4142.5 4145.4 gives 9.42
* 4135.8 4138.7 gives 11.7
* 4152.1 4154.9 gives 9.23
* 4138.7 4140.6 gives 9.71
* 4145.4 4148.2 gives 10.5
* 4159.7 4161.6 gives 9.74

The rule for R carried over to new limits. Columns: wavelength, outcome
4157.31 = 9.566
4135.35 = 11.89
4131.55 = 12.27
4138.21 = 10.4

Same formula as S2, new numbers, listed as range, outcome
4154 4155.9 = 7.9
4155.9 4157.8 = 9.31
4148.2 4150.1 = 12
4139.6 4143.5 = 9.74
